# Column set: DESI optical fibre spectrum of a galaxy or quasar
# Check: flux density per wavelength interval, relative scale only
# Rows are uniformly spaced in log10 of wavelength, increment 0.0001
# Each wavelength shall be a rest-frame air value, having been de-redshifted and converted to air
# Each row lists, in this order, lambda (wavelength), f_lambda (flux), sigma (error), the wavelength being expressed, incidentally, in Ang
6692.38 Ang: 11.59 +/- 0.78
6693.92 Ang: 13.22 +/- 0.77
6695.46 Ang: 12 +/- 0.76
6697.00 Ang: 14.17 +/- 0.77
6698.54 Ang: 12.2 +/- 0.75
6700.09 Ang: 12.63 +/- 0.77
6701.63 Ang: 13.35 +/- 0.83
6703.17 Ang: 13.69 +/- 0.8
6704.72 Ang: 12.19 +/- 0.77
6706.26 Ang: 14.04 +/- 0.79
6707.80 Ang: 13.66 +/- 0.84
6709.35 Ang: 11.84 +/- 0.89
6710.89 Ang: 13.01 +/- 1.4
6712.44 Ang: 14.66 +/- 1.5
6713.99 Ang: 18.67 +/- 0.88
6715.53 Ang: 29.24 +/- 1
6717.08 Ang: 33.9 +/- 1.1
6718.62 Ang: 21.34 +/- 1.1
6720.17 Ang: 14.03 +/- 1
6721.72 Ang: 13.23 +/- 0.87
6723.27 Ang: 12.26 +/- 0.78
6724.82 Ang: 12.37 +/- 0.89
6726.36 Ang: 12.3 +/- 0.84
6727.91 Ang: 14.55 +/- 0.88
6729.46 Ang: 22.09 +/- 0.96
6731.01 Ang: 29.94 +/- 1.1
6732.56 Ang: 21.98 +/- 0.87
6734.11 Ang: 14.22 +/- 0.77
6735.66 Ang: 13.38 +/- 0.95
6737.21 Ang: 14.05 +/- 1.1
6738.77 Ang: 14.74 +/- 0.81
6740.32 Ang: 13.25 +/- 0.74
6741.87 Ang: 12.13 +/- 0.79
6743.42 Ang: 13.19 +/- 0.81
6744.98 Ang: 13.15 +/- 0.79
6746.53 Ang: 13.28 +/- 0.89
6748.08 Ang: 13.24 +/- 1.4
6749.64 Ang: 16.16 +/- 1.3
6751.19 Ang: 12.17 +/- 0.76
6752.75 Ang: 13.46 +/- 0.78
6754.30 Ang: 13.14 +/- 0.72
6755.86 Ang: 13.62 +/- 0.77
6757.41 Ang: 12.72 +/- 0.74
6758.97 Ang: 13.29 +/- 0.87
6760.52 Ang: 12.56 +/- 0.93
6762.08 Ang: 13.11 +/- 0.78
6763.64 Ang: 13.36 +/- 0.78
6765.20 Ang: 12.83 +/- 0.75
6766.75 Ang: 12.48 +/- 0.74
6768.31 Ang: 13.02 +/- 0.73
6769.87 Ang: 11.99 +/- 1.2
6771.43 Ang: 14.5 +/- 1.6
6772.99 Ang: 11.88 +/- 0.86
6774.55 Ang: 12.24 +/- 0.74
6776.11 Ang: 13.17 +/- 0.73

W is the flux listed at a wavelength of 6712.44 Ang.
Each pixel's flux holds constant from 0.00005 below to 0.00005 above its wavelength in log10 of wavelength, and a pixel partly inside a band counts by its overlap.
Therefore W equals 14.66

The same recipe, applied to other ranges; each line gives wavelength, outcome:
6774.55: 12.24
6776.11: 13.17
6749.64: 16.16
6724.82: 12.37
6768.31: 13.02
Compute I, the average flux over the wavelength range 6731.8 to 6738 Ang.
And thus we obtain 15.9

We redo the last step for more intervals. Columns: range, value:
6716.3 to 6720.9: 23.2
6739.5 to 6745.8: 13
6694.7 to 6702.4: 12.9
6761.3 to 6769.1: 13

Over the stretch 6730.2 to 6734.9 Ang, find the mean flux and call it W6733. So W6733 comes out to 22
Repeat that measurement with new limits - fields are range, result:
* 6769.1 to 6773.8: 12.8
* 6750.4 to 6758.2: 13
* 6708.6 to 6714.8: 14.7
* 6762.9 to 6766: 13.1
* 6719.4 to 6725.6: 13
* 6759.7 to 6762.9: 12.9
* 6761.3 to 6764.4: 13.2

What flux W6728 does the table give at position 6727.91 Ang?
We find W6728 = 14.55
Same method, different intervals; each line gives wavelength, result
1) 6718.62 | 21.34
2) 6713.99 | 18.67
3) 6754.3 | 13.14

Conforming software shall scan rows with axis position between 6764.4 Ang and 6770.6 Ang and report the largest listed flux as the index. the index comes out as 13.02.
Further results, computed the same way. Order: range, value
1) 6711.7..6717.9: 33.9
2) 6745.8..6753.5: 16.16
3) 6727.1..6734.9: 29.94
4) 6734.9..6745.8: 14.74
